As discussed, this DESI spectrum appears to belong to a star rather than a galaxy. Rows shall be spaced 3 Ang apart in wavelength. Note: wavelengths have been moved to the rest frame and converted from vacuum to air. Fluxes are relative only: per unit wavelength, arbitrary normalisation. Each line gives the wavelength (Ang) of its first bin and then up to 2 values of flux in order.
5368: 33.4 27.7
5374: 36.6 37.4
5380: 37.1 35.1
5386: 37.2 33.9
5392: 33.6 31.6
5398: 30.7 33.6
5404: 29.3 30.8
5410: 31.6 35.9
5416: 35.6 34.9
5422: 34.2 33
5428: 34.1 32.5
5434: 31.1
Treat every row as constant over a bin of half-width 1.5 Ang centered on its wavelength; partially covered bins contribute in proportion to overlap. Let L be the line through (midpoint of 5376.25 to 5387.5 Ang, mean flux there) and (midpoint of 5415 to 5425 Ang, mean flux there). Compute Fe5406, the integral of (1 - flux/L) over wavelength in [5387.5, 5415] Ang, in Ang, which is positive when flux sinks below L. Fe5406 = 2.5 Ang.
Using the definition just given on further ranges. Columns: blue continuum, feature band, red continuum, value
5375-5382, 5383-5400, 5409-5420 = 1.2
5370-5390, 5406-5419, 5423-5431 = 0.1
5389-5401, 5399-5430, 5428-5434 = -0.7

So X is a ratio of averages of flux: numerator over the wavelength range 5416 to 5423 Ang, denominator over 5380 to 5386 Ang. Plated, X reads 0.96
